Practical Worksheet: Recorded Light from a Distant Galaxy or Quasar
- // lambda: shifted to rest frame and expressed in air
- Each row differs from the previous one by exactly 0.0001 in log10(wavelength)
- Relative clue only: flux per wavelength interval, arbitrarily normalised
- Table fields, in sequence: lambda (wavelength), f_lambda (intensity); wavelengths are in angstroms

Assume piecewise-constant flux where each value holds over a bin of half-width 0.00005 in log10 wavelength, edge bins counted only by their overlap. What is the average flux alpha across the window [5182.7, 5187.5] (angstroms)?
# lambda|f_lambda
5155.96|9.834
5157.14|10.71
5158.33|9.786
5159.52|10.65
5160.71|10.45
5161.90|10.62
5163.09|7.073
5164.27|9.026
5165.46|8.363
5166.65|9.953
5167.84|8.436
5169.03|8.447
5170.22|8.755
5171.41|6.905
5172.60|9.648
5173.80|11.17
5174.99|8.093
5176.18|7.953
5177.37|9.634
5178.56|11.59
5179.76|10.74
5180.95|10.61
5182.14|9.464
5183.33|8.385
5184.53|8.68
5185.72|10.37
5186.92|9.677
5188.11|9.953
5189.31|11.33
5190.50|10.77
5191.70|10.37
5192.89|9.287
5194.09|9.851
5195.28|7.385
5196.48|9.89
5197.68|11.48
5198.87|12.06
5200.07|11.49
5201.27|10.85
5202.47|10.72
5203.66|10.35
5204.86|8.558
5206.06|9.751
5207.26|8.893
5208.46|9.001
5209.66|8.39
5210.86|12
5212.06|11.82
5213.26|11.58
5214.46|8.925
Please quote 9.27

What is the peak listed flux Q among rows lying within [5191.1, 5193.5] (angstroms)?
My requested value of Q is 10.37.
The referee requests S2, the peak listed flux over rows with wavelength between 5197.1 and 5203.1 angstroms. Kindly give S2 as 12.06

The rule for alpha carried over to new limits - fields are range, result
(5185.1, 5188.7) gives 10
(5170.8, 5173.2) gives 8.27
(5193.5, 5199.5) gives 10.1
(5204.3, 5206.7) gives 9.15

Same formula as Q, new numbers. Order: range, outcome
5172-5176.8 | 11.17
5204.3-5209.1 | 9.751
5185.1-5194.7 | 11.33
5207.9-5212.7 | 12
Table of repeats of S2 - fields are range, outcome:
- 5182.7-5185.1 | 8.68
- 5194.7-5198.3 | 11.48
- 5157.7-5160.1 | 10.65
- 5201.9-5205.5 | 10.72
